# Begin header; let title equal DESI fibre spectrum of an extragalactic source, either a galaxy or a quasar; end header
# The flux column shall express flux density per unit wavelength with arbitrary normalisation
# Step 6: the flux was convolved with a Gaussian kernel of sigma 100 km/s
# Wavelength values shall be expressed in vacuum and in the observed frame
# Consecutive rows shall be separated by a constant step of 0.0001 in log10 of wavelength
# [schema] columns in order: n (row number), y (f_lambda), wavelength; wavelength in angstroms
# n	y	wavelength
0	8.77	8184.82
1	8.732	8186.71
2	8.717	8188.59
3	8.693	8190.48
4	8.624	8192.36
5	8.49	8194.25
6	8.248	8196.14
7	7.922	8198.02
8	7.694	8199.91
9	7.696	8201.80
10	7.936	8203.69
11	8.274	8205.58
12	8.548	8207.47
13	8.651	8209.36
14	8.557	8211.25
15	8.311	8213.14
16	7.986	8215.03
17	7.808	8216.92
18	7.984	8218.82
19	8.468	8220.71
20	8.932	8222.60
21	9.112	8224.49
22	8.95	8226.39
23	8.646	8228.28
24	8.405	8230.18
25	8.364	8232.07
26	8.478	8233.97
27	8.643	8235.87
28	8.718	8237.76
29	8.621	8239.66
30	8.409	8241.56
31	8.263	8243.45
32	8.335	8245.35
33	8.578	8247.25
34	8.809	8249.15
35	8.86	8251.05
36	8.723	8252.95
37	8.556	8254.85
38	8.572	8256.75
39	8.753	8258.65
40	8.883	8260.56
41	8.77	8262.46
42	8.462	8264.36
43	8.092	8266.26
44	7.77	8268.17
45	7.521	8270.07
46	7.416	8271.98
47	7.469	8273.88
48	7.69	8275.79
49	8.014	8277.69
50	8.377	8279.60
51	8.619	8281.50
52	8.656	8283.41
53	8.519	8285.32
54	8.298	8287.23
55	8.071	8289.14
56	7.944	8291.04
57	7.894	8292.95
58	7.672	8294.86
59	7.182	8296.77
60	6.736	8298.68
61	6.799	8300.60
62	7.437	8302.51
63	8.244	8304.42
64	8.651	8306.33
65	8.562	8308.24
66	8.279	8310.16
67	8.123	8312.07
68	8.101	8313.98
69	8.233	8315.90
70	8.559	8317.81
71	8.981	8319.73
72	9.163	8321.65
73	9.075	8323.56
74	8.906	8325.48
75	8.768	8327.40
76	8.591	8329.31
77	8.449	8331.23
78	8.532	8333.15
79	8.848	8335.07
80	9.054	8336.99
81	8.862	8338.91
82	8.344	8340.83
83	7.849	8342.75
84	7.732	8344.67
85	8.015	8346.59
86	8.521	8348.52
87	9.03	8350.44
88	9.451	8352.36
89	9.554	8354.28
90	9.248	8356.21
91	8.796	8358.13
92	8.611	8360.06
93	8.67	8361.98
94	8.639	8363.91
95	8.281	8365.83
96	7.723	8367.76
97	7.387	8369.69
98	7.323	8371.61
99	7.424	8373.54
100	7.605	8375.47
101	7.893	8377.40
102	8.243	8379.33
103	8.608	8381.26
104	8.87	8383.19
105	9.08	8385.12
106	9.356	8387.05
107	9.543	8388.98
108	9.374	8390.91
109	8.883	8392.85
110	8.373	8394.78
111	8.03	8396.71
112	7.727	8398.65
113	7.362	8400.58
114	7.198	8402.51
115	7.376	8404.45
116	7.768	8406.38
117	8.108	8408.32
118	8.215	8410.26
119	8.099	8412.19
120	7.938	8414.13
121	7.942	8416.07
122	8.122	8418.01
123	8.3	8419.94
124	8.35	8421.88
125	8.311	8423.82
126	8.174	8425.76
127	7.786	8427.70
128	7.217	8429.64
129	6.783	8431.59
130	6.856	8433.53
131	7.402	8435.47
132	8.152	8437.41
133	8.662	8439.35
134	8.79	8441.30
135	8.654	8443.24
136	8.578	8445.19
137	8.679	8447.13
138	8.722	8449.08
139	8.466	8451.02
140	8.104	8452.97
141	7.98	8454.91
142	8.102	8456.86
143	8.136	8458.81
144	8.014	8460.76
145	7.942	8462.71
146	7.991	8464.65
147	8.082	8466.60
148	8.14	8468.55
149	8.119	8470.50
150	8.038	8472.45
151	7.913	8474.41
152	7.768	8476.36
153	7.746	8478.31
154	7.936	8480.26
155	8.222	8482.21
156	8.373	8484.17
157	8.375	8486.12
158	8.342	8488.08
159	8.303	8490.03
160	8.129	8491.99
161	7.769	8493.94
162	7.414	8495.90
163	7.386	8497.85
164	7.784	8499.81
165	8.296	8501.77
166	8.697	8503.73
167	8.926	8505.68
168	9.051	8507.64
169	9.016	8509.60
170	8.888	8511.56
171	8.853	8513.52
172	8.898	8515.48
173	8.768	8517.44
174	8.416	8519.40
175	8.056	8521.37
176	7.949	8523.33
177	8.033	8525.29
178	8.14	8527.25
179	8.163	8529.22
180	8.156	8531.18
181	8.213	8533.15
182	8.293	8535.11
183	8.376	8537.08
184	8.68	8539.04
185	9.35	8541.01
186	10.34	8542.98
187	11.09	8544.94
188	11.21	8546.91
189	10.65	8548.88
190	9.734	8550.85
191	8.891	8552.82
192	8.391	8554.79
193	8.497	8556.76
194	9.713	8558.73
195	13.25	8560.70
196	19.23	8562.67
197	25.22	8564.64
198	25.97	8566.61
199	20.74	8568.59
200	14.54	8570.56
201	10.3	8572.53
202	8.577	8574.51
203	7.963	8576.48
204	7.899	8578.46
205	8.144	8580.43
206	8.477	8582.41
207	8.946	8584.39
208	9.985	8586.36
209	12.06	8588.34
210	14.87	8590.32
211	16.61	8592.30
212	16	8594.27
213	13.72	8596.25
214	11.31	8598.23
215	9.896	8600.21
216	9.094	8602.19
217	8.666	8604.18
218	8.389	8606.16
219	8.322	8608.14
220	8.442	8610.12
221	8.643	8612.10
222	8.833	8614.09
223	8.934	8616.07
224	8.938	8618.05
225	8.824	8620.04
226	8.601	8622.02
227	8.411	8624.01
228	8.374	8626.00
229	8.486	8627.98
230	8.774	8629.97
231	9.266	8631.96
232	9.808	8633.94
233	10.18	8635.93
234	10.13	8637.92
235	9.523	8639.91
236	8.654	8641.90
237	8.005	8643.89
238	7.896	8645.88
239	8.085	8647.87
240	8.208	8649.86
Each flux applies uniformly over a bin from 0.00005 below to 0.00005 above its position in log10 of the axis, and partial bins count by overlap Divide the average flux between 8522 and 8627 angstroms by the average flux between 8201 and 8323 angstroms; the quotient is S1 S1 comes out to 1.29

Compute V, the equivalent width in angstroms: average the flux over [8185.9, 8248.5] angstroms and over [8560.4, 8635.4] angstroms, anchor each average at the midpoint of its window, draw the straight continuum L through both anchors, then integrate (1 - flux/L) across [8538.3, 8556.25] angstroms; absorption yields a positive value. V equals 1.9 angstroms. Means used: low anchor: 8.42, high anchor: 11.4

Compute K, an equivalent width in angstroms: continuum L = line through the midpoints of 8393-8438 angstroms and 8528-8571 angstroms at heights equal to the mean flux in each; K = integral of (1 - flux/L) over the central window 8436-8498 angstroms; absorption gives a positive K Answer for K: 8.2 angstroms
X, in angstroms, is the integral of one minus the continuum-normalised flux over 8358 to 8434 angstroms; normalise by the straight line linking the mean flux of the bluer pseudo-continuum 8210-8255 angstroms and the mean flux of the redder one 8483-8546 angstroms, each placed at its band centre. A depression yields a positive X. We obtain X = 3.7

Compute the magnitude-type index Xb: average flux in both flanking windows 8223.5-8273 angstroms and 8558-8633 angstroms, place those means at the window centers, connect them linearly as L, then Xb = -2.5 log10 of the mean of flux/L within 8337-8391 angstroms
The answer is 0.115 mag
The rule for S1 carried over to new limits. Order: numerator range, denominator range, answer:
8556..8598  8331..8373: 1.57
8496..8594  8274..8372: 1.27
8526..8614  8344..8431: 1.35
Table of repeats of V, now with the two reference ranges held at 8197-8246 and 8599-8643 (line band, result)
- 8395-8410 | 1.6 angstroms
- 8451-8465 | 1.1 angstroms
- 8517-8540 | 1.5 angstroms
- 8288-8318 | 2.1 angstroms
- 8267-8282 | 1.1 angstroms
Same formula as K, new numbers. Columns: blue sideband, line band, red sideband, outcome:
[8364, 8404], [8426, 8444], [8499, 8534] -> 1.07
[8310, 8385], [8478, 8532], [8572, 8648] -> 5.22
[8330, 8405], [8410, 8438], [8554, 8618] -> 4.40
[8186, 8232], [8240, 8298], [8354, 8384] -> 0.77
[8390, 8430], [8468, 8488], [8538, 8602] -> 3.50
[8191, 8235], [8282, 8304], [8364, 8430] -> 1.29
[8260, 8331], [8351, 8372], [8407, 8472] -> -1.09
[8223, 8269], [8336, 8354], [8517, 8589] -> 1.38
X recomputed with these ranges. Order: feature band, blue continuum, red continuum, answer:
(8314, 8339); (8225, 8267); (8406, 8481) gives -1.10 angstroms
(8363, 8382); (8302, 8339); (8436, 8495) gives 1.22 angstroms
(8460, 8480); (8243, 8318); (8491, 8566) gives 2.87 angstroms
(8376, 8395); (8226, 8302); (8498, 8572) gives 1.01 angstroms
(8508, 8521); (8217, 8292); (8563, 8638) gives 2.08 angstroms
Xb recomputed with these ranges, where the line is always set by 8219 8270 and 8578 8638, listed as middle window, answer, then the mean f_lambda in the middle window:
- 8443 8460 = 0.12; 8.36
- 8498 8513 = 0.11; 8.6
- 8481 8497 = 0.17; 8.11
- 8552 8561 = 0.03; 9.5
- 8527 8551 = 0.04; 9.28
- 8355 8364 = 0.02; 8.82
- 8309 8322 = 0.05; 8.46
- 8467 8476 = 0.17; 8.03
